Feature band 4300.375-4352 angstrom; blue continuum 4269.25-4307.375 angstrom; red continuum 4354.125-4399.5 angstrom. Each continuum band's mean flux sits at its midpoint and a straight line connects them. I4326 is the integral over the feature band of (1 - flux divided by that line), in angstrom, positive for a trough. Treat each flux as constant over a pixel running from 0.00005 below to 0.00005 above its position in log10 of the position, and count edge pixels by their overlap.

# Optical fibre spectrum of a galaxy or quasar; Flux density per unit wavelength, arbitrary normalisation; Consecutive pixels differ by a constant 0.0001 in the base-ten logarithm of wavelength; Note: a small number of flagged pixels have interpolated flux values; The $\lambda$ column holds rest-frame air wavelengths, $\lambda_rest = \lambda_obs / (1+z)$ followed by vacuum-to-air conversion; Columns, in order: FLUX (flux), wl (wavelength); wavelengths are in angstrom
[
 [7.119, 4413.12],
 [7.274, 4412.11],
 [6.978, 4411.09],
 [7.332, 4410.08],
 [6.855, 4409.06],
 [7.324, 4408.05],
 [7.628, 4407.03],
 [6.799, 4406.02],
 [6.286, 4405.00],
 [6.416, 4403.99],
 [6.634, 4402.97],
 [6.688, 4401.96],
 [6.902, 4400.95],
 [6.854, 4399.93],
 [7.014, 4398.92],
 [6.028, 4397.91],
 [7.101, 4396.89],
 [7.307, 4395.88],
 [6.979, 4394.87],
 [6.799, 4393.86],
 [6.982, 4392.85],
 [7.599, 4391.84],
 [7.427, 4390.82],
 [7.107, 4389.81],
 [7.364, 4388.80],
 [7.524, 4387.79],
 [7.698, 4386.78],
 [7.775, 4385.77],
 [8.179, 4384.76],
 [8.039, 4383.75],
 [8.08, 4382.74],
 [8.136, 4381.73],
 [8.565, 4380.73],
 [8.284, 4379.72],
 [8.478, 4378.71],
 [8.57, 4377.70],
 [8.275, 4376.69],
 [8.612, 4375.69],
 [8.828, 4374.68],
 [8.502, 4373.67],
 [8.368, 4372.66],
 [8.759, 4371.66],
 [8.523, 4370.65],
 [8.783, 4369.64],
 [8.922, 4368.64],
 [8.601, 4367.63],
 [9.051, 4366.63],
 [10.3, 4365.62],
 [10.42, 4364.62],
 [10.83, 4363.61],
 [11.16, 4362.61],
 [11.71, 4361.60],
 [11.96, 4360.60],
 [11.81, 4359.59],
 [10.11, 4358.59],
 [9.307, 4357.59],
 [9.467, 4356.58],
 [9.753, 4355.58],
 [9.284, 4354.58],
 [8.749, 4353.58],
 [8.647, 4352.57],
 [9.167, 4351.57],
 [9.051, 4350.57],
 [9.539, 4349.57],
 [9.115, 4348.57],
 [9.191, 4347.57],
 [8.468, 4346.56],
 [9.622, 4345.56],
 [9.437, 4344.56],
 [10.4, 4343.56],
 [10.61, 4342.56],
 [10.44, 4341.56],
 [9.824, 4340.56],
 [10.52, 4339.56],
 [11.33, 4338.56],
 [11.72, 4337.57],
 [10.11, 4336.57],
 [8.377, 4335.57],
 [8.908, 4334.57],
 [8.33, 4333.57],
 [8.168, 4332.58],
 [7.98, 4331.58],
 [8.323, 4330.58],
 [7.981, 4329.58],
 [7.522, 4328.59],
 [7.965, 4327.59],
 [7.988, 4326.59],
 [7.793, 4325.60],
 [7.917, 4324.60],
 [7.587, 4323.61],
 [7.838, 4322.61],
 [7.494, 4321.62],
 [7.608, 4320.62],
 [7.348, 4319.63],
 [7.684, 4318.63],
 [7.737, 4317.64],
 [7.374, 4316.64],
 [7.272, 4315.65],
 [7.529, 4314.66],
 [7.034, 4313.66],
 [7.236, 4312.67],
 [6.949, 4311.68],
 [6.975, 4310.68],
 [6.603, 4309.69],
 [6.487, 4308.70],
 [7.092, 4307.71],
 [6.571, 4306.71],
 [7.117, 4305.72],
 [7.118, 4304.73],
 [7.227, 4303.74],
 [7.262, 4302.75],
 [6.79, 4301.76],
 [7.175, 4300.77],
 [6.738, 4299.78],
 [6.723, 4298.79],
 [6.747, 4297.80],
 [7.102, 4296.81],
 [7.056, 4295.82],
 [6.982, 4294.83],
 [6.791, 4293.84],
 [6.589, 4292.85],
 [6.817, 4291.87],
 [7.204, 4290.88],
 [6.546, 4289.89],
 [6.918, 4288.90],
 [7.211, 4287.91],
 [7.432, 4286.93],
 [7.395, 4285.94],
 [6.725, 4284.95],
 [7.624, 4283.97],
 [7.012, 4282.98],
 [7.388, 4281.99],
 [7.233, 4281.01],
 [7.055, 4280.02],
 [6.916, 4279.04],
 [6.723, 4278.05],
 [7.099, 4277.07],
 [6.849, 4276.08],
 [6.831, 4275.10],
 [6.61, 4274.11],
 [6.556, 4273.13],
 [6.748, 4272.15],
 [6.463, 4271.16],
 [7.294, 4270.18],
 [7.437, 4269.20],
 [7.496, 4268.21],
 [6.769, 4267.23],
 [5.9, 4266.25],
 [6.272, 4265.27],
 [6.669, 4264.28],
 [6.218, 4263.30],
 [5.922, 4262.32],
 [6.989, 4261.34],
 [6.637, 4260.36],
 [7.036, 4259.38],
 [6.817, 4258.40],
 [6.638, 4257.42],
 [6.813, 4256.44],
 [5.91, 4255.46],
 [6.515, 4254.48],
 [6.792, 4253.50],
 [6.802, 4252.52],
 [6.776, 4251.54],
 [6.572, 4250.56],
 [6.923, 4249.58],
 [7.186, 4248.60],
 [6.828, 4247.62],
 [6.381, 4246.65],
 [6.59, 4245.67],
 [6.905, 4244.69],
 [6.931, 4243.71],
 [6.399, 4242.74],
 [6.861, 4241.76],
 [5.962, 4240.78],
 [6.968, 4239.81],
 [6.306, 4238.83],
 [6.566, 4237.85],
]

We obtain -3.68 angstrom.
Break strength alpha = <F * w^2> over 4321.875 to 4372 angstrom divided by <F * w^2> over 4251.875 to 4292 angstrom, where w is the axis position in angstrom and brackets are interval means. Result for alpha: 1.42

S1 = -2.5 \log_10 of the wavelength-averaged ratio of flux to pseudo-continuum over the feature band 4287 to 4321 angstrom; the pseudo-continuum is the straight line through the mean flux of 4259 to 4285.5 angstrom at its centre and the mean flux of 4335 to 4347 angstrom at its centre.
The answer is 0.18 mag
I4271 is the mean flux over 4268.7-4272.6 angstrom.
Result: 6.98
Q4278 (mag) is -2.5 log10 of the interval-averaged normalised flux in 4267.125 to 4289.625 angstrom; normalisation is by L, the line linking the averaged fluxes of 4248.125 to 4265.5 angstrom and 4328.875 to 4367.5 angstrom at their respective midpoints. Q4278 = 0.049 mag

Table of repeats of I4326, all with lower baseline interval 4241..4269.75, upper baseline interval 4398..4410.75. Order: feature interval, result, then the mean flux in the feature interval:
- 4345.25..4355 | -3.3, 9.07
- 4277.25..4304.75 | -1.2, 7.02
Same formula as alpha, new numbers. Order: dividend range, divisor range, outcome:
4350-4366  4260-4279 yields 1.57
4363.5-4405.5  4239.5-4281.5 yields 1.24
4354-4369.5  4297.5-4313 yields 1.50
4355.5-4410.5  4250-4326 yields 1.23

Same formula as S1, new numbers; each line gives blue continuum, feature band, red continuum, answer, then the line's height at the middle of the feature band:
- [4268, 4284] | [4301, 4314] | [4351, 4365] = 0.18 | 8.21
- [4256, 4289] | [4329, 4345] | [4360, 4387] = -0.15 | 8.25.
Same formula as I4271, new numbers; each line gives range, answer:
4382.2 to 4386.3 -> 8.01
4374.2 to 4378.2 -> 8.58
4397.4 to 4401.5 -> 6.7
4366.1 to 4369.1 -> 8.86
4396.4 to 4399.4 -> 6.7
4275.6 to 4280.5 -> 6.93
